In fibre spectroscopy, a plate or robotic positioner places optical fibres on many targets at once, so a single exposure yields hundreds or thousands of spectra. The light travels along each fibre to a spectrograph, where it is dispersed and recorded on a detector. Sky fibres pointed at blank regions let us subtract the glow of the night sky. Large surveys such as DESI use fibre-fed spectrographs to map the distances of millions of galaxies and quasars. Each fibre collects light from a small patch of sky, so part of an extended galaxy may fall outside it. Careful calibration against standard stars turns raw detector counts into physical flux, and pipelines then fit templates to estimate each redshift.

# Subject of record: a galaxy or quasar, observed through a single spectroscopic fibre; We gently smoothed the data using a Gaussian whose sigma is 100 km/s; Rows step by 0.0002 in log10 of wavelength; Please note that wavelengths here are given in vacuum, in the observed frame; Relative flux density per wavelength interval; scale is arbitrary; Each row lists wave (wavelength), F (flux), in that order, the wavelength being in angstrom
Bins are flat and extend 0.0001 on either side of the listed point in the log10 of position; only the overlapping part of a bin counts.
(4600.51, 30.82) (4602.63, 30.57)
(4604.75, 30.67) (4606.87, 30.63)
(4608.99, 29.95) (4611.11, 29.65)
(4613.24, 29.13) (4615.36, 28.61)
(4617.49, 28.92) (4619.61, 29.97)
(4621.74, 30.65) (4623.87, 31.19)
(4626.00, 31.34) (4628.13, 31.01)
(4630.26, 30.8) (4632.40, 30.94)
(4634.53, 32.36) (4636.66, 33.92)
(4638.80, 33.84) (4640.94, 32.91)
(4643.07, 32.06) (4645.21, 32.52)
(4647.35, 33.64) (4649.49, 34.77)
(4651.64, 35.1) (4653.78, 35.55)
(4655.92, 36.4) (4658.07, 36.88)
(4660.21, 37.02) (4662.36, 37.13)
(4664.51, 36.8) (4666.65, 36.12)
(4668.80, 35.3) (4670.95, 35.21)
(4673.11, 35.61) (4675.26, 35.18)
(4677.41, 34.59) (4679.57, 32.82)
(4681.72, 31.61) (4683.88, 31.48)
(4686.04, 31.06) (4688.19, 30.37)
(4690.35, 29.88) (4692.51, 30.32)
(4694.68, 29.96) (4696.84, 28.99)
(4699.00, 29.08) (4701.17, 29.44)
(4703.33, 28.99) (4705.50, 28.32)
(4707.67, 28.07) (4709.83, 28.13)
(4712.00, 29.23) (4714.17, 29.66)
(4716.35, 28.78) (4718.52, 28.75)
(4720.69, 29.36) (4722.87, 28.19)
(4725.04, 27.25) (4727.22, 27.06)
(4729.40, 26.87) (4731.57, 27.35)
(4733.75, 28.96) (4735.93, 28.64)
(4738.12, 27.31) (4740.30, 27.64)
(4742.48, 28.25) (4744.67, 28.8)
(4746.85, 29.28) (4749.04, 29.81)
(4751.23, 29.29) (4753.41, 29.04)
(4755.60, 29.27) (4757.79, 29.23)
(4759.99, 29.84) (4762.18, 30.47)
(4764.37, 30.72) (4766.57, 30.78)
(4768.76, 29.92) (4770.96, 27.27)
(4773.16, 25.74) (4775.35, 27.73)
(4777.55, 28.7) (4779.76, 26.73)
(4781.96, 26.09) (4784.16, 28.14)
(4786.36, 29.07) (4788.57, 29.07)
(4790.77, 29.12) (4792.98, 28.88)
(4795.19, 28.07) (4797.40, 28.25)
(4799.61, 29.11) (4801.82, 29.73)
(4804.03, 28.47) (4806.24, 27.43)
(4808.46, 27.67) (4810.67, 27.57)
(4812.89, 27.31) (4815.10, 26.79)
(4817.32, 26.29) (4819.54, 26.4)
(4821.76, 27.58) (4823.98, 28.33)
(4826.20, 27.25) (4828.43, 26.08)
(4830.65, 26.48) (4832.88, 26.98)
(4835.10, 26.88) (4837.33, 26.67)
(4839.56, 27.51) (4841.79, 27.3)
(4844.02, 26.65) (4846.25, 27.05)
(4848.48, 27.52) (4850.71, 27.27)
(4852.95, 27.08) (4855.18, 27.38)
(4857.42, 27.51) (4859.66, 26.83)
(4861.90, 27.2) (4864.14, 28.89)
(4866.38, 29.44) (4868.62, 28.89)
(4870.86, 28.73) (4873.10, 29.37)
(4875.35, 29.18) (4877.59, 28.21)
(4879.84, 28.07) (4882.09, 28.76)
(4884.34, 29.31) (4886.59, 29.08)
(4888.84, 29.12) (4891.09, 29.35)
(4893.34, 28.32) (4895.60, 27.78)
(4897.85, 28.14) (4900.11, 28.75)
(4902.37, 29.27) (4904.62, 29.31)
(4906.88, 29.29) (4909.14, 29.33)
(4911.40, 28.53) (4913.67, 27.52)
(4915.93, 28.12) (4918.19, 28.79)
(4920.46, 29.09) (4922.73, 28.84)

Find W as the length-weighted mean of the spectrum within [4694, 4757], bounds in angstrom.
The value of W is 28.6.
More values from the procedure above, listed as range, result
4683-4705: 29.9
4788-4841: 27.6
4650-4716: 32.4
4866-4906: 28.8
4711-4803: 28.6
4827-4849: 26.9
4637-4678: 35.1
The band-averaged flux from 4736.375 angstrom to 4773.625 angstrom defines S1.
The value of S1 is 29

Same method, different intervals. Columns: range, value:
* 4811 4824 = 27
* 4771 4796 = 27.9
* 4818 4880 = 27.6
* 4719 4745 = 28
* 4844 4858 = 27.2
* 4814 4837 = 26.9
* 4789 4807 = 28.7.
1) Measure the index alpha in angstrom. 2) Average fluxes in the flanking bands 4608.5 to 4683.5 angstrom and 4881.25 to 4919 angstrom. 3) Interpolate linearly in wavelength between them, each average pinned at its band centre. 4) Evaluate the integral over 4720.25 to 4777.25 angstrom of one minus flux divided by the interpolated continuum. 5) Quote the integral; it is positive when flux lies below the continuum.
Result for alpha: 5.0 angstrom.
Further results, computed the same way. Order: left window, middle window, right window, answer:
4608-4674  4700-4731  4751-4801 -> 2.3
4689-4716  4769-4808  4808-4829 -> -0.7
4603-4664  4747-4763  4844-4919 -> 0.5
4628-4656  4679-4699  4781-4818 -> 0.7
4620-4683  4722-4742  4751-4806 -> 1.9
